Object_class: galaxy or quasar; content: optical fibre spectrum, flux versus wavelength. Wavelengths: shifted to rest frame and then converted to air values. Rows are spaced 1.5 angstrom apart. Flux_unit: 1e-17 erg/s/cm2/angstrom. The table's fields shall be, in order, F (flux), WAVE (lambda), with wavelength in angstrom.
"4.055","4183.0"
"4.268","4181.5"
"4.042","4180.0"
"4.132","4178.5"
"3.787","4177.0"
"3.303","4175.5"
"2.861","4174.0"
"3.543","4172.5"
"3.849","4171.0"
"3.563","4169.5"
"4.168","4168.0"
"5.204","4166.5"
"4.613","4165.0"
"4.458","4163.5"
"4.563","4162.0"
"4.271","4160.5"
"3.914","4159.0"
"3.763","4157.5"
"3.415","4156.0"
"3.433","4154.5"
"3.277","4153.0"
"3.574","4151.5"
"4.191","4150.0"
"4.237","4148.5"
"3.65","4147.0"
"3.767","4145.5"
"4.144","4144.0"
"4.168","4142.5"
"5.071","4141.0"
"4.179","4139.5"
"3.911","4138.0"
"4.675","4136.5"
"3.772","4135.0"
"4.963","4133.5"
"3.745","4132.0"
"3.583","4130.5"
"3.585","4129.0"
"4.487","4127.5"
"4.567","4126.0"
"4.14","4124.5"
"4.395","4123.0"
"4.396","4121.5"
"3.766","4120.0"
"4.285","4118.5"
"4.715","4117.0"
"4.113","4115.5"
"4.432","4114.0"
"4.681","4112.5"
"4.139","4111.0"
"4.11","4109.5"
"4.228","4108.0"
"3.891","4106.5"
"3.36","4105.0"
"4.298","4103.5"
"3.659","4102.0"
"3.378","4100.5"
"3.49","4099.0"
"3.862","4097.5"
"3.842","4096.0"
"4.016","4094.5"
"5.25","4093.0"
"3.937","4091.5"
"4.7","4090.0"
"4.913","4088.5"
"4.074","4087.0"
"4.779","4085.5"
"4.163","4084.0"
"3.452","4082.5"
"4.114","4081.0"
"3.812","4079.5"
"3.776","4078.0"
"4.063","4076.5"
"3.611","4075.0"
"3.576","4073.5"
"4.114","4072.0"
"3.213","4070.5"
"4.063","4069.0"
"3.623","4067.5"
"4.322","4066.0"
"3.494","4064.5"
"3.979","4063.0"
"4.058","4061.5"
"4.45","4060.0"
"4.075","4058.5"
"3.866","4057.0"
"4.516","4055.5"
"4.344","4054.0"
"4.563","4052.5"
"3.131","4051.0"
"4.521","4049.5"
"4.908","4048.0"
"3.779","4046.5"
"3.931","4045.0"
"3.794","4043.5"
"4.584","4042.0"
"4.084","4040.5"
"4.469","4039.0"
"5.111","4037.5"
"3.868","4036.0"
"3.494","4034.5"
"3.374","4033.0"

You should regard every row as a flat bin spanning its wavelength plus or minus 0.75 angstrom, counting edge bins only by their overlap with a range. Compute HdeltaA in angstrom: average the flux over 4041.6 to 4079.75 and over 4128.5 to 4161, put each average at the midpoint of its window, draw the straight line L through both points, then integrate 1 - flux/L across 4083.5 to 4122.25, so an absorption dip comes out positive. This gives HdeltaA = -1.8 angstrom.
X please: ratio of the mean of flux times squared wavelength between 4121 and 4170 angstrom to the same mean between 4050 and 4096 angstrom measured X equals 1.0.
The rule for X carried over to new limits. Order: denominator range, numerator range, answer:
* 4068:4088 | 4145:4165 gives 1.04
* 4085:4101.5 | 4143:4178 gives 0.96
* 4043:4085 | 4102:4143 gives 1.09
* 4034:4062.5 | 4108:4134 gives 1.05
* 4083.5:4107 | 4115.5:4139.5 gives 1.04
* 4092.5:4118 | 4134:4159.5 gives 0.99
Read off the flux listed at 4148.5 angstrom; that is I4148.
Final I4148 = 4.237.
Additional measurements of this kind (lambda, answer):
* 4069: 4.063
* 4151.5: 3.574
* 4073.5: 3.576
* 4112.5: 4.681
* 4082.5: 3.452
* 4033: 3.374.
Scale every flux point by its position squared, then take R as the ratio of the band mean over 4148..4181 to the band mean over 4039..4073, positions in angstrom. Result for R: 1.0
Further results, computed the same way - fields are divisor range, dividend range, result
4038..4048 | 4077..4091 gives 1.02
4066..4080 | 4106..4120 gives 1.15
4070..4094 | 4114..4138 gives 1.05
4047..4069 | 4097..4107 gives 0.92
